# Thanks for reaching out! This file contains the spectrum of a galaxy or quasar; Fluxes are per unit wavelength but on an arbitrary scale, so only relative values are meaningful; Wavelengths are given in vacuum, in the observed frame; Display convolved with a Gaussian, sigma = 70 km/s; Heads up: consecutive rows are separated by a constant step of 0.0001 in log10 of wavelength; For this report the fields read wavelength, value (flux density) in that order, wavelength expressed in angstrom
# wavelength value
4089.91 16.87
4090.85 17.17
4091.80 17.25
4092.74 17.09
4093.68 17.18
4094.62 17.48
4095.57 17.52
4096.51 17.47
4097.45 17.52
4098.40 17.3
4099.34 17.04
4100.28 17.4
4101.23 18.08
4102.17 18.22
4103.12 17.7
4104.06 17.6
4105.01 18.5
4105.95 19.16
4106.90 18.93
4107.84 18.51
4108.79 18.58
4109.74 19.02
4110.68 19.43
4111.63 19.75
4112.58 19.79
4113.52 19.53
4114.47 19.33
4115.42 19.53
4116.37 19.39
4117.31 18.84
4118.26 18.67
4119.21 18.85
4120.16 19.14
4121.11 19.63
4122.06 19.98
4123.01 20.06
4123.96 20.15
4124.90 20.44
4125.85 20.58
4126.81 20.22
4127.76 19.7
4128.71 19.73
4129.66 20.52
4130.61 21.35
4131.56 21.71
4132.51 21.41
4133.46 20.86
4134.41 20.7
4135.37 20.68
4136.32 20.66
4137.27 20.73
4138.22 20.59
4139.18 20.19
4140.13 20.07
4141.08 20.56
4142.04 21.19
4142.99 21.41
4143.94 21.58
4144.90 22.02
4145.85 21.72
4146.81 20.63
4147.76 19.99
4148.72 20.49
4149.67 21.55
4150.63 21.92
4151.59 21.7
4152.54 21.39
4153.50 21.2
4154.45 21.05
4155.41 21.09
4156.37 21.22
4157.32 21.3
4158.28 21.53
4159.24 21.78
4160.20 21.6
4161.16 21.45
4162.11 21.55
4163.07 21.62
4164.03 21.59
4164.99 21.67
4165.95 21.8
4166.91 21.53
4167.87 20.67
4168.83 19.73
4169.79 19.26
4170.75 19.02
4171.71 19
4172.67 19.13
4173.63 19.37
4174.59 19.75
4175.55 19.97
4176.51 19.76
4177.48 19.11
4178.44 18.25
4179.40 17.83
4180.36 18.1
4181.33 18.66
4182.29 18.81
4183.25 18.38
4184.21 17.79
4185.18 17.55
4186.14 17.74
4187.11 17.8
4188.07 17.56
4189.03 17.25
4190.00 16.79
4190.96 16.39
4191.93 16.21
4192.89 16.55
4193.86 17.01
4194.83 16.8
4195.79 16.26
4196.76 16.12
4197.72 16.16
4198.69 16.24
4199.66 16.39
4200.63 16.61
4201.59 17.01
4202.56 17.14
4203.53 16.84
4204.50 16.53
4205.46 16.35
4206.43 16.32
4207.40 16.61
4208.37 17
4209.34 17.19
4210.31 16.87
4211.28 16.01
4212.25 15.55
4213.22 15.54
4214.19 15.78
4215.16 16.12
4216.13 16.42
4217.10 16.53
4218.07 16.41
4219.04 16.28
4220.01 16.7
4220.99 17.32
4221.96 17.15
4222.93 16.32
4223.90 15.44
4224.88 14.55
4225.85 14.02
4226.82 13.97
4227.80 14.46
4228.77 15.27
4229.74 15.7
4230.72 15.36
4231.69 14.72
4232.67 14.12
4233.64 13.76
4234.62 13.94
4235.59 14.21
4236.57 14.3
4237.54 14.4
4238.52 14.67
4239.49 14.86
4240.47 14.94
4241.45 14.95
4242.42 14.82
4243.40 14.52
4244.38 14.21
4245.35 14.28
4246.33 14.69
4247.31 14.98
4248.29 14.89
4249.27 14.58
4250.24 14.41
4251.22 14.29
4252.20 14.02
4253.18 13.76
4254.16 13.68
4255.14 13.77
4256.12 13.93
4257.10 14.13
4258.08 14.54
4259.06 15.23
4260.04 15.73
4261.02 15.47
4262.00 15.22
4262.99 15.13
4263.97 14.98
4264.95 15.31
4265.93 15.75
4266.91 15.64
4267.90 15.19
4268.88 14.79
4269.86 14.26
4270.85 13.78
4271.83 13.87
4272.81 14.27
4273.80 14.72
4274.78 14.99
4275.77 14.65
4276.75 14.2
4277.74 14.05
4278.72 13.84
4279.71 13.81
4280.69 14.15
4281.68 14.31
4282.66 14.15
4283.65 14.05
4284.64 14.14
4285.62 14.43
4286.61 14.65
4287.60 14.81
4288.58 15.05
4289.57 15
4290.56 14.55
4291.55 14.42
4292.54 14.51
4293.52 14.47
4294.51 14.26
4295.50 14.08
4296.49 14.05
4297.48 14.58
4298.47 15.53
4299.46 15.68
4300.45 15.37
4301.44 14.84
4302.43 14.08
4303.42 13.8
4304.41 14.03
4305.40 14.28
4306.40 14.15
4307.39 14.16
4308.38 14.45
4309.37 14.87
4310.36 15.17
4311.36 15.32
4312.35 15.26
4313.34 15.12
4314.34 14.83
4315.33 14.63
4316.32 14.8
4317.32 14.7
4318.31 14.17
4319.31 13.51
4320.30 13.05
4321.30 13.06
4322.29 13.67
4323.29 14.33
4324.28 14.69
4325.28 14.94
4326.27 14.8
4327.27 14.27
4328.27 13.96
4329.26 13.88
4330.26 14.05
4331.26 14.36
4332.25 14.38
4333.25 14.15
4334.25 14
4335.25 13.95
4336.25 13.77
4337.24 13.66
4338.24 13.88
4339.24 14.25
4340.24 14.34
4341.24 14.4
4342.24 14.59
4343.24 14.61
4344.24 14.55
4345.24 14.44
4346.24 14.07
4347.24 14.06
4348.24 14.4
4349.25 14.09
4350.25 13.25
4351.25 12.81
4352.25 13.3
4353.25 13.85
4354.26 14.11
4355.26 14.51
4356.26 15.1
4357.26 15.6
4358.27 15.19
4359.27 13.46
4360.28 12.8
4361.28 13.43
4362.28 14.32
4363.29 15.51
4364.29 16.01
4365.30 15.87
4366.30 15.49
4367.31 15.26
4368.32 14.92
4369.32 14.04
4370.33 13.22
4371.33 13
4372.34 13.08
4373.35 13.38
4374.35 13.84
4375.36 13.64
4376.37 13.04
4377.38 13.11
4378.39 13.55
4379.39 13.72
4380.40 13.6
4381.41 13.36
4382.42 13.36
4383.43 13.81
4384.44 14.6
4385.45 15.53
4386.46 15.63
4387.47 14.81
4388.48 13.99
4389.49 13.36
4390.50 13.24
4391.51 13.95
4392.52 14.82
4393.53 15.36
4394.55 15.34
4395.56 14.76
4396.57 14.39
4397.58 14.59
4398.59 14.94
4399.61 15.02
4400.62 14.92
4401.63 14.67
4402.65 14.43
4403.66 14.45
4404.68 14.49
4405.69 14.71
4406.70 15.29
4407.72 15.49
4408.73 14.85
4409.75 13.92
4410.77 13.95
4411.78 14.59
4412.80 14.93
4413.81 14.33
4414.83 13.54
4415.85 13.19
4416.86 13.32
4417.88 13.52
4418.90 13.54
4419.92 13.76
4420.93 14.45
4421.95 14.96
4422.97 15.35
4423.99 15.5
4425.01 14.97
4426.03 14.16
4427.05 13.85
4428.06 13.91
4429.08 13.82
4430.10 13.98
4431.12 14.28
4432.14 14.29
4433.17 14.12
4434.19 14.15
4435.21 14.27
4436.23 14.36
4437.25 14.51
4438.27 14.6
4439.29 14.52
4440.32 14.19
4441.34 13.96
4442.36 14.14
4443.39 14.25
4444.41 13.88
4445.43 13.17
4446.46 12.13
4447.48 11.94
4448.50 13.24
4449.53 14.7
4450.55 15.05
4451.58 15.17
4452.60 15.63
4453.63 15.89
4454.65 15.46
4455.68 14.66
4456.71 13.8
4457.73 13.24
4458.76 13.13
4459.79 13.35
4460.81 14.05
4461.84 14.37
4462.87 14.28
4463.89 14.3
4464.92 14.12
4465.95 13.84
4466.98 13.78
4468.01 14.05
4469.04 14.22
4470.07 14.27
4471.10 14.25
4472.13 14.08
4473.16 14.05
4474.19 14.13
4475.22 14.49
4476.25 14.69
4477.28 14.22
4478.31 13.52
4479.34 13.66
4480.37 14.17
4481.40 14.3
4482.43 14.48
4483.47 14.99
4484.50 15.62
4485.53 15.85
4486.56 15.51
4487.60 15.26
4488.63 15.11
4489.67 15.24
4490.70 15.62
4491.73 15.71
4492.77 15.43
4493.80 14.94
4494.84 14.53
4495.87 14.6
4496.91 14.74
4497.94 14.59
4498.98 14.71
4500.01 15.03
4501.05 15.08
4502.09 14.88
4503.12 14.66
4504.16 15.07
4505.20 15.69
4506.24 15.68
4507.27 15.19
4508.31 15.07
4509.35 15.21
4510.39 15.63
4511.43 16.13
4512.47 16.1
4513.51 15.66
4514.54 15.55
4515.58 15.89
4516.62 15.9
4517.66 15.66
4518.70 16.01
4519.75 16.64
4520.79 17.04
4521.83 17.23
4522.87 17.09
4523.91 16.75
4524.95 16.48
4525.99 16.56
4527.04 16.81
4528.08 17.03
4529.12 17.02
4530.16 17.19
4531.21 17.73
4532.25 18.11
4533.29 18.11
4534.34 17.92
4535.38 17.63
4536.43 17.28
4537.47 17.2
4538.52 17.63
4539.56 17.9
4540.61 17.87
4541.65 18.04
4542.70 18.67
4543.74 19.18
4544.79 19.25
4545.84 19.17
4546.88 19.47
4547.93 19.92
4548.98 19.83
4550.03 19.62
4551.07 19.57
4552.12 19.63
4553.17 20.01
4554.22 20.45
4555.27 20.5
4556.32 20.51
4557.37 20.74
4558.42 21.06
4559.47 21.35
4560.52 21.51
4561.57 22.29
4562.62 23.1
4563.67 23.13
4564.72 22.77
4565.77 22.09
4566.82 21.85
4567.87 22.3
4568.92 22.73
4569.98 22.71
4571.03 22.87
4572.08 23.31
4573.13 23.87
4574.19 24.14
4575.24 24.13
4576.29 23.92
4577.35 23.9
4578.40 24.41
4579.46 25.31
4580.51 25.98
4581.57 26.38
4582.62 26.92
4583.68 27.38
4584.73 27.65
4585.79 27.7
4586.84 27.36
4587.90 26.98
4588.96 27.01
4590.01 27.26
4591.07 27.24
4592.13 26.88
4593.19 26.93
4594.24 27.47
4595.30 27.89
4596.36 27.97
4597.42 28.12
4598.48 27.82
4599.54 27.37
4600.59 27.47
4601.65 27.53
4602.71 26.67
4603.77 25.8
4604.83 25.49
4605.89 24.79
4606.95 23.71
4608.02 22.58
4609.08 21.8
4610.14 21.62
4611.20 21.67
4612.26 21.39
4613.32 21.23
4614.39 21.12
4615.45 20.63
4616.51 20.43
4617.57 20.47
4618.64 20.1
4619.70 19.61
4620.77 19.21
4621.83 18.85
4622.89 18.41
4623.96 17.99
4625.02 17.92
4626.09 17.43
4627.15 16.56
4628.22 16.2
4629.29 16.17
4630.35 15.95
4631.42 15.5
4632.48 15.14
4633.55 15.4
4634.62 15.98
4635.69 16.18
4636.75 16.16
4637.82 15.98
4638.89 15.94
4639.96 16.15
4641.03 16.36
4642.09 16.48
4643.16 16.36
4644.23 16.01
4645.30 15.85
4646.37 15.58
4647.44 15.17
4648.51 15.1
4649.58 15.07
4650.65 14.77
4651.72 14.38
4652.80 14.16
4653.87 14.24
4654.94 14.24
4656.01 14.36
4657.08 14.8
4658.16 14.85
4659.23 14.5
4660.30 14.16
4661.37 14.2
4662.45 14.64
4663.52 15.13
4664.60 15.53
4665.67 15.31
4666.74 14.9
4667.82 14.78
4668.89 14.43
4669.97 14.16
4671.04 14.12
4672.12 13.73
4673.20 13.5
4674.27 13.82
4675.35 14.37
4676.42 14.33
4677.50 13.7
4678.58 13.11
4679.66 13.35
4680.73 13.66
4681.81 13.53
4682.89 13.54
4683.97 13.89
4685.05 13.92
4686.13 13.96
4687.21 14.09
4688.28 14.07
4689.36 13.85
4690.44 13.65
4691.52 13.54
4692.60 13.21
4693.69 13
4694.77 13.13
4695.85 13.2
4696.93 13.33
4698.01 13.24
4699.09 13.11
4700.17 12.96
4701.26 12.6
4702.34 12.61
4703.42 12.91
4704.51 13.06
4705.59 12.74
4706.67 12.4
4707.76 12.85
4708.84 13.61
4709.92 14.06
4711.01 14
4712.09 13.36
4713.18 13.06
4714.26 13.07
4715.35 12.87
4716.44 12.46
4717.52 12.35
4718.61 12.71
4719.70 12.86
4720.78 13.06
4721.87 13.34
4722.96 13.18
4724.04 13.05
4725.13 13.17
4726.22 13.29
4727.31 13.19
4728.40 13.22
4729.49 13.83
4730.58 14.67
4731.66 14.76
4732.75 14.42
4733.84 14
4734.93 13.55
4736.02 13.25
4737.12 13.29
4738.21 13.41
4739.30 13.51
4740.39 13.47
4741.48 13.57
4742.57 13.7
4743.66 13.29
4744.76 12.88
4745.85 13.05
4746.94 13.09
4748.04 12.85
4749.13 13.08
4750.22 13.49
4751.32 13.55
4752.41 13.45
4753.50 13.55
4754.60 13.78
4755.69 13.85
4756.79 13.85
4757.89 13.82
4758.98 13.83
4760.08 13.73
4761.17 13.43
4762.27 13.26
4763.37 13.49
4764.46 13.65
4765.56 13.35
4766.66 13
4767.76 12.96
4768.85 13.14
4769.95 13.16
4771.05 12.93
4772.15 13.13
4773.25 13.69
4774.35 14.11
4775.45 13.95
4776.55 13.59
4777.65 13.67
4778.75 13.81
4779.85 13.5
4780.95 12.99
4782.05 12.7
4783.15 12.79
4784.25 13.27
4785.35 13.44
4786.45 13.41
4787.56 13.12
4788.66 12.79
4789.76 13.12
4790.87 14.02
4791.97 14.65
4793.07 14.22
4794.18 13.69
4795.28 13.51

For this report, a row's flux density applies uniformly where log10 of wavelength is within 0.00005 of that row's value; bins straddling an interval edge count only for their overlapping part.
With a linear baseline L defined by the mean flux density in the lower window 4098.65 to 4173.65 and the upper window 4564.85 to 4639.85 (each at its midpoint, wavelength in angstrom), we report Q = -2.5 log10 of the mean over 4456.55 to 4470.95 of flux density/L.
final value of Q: 0.49 mag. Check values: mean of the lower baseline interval 20.2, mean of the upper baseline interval 22.5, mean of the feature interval 13.9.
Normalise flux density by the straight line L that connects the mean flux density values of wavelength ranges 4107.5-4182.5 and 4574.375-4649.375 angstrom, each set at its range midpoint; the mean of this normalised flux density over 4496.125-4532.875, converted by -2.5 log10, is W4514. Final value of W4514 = 0.31 mag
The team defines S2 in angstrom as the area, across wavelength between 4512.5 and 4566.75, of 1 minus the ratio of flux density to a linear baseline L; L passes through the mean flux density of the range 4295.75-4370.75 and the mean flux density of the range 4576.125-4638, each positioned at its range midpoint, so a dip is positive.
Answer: 5.29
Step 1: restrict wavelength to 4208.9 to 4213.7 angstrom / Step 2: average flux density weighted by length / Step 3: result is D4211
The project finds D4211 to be 16.2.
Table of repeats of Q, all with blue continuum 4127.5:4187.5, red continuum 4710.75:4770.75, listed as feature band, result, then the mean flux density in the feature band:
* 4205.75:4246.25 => 0.26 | 15.4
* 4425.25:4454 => 0.20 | 14.1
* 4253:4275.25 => 0.28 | 14.7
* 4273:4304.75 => 0.28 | 14.5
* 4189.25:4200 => 0.21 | 16.5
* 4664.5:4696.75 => 0.02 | 13.9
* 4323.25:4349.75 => 0.27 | 14.3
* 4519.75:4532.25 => -0.07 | 17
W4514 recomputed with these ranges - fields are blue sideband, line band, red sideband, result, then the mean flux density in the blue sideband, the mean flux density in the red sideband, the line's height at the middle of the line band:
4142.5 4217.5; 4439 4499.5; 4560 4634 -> 0.45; 18.8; 23.1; 21.7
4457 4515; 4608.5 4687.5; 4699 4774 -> -0.16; 14.7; 13.3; 13.8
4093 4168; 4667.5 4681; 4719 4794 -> 0.03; 20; 13.5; 14.3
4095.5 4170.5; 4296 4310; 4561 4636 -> 0.40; 20.1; 22.9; 21.1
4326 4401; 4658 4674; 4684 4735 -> -0.08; 14.2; 13.3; 13.4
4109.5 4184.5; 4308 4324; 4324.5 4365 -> 0.05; 20.3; 14.2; 15.1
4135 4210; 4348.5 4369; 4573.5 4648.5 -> 0.37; 19.2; 21.8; 20.3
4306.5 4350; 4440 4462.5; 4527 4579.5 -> 0.25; 14.3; 20.4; 17.7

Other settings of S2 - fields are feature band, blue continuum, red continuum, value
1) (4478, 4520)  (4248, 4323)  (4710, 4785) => -3.6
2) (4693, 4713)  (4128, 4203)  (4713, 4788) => 1.1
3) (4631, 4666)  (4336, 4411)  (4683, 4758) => -4.4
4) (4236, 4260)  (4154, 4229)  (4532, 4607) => 5.4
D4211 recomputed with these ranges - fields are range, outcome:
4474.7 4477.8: 14.5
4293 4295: 14.4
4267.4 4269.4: 15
